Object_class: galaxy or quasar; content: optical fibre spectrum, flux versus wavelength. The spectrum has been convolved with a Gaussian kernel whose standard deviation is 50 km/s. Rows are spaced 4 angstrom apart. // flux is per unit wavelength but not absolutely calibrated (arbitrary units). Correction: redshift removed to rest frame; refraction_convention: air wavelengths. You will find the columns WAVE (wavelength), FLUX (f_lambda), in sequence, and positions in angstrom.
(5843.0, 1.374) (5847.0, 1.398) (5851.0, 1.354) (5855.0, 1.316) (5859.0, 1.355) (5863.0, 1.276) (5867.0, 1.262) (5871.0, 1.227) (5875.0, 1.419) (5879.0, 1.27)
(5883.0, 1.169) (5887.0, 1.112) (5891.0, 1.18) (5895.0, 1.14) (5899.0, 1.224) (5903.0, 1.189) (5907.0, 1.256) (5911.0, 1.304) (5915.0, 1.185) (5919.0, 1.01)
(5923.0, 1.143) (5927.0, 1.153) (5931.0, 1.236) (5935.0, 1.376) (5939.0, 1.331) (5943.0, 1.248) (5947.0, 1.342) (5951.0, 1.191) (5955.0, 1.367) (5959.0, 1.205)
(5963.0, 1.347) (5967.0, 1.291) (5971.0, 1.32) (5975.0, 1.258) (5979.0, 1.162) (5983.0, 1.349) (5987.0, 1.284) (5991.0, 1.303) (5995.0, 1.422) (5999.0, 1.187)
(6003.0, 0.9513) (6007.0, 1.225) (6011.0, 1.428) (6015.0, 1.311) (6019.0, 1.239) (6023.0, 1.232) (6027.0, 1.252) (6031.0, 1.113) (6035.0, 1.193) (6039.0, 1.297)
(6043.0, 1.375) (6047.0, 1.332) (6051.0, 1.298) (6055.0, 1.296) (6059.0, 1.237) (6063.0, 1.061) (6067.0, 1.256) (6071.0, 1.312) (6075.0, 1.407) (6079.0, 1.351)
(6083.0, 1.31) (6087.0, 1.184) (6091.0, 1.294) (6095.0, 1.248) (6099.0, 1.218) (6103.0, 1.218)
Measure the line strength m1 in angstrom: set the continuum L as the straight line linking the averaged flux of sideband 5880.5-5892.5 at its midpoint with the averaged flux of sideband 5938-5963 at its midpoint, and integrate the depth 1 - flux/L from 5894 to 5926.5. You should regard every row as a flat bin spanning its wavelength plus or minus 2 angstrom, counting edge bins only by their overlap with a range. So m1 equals 0.6 angstrom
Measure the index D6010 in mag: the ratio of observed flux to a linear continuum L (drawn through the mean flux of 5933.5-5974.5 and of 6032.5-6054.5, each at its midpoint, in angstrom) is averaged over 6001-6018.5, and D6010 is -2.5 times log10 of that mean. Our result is 0.057 mag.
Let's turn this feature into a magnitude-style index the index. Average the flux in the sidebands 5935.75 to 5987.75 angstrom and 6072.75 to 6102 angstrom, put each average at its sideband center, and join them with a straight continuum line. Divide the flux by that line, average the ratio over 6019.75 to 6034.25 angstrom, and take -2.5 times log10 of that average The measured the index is 0.07 mag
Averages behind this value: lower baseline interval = 1.29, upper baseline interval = 1.29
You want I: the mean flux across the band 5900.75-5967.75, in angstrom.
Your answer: 1.24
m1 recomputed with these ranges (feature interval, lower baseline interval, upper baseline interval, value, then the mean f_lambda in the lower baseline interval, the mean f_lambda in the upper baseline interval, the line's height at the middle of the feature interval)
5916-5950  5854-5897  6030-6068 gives 0.54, 1.25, 1.25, 1.25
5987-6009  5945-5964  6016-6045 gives 0.70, 1.29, 1.25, 1.26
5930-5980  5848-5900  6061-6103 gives -1.06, 1.26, 1.26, 1.26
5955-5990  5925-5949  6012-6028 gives -0.19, 1.28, 1.27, 1.28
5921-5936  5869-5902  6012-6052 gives 0.18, 1.22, 1.27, 1.23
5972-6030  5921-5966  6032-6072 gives 0.37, 1.27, 1.26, 1.26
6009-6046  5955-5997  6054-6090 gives 0.26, 1.3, 1.27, 1.28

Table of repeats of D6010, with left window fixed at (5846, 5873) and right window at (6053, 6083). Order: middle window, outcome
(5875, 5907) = 0.09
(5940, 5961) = 0.02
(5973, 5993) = 0.02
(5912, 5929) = 0.15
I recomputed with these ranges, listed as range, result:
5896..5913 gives 1.24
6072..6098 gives 1.3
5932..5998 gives 1.3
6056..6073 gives 1.22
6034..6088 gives 1.28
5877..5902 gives 1.18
